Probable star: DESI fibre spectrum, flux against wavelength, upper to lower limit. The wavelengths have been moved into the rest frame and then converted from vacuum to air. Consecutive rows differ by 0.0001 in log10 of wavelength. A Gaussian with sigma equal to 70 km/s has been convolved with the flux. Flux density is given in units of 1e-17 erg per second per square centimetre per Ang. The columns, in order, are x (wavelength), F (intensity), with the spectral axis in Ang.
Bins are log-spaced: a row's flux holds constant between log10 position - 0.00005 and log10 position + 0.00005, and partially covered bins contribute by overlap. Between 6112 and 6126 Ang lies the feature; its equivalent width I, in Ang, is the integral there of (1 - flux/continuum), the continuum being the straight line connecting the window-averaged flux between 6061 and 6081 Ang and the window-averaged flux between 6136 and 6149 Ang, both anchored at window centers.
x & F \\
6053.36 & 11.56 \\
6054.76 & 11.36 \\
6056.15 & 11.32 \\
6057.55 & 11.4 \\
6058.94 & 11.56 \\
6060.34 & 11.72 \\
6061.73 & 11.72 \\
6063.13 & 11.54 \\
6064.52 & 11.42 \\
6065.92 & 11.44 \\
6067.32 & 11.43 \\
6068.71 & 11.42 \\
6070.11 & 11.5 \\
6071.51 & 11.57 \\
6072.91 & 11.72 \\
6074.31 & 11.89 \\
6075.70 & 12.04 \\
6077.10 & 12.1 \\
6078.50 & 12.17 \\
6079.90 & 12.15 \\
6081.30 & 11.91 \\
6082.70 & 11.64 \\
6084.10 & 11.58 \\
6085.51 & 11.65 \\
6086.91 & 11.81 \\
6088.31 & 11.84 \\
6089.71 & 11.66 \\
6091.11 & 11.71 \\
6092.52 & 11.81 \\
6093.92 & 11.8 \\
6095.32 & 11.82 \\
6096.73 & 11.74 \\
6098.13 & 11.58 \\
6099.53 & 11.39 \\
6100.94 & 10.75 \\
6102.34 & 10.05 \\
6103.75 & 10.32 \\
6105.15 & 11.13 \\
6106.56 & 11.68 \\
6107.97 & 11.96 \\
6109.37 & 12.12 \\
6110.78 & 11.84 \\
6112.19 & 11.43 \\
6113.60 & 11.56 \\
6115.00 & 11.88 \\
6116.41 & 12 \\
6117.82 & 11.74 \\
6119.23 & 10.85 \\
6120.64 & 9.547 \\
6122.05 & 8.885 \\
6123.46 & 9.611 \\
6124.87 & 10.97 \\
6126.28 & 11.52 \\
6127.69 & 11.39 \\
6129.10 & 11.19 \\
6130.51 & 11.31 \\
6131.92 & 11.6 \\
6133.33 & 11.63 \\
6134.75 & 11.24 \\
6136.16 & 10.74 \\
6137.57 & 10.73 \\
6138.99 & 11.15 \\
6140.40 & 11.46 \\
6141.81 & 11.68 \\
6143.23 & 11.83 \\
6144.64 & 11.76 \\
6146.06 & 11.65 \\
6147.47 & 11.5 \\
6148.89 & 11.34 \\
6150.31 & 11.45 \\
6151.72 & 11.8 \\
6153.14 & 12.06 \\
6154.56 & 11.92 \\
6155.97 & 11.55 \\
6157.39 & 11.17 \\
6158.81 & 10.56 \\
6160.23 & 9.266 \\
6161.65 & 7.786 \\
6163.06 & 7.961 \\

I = 0.8 Ang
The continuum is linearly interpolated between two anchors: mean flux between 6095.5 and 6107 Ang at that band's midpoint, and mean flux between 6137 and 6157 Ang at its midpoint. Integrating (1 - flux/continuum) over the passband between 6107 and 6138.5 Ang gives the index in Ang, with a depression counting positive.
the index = 0.4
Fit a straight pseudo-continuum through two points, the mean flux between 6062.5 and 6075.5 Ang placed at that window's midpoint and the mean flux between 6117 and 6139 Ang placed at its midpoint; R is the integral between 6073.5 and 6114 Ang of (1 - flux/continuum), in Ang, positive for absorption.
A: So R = -1.2 Ang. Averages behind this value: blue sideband 11.6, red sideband 10.9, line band 11.6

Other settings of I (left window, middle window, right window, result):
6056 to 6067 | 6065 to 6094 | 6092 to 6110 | -0.7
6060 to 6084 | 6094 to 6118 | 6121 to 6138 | -0.5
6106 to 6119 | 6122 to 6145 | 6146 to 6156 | 1.1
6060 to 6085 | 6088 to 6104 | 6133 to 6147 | 0.3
